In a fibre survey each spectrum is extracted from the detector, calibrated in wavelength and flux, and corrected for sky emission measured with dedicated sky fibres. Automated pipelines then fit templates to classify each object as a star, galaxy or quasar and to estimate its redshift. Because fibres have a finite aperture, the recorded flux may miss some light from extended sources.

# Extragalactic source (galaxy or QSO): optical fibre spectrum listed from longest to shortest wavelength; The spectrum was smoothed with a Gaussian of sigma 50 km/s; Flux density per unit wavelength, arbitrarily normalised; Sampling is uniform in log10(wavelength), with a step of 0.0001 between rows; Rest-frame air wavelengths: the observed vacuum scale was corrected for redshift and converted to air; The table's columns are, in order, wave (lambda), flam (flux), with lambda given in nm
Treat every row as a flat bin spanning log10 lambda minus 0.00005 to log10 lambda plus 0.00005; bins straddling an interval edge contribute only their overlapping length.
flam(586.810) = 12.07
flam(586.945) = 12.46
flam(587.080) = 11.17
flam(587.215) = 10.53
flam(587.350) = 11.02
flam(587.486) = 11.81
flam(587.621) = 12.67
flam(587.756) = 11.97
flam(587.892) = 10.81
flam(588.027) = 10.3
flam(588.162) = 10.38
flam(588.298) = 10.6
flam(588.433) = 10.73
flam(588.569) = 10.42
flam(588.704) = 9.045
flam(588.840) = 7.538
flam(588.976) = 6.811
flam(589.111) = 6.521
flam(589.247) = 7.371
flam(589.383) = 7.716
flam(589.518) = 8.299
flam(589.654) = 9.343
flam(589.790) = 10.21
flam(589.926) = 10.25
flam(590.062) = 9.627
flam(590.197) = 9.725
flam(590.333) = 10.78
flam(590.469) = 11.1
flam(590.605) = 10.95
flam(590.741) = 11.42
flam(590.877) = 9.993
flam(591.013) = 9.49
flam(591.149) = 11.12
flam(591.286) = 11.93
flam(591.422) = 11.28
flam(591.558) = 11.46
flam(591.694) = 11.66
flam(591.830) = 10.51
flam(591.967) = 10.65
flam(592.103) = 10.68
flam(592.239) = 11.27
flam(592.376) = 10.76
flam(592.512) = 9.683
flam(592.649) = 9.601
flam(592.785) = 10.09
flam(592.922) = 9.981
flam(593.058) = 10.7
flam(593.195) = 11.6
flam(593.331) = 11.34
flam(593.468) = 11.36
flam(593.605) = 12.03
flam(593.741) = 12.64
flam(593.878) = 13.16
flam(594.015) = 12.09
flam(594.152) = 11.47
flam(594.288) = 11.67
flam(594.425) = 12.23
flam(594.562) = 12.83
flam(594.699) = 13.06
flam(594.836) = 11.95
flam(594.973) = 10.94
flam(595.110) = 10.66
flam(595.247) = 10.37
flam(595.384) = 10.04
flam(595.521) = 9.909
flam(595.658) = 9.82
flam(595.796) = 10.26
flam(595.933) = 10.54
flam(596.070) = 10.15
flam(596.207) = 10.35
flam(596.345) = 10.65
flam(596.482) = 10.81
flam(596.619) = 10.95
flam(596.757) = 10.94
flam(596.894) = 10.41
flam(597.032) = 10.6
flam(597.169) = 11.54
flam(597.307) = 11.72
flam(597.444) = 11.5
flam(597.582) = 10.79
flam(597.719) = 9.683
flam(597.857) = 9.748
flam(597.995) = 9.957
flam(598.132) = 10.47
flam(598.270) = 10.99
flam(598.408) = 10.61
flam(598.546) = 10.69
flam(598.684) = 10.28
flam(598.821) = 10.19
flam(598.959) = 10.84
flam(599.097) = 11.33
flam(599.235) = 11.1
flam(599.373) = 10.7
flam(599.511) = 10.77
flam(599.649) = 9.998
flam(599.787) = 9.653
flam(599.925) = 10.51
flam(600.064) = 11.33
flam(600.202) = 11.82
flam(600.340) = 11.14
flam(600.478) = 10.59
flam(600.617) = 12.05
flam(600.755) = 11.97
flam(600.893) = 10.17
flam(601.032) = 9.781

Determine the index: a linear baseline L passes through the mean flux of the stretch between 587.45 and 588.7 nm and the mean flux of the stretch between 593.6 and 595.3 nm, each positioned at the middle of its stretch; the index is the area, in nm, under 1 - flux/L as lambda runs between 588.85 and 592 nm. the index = 0.41 nm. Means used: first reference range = 11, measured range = 9.87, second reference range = 11.9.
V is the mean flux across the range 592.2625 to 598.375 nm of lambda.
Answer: 11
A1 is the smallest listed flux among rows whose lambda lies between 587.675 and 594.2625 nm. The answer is 6.521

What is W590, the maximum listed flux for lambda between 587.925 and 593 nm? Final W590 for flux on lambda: 11.93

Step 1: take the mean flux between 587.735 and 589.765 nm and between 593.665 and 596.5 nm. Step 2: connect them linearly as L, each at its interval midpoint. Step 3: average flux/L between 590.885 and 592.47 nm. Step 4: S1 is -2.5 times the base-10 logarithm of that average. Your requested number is -0.08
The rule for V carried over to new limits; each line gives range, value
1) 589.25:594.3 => 10.7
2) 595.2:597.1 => 10.4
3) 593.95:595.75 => 11.3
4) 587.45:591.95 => 10.1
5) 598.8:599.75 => 10.7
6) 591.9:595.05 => 11.4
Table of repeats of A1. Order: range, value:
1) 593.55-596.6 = 9.82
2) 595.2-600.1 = 9.653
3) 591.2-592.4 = 10.51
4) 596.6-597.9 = 9.683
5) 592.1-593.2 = 9.601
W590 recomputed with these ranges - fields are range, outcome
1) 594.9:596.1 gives 10.94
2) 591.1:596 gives 13.16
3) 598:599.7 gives 11.33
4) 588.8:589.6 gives 8.299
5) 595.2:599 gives 11.72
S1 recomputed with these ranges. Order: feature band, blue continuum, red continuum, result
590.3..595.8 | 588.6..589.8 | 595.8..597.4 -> -0.17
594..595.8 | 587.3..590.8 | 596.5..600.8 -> -0.08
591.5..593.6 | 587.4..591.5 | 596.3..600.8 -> -0.05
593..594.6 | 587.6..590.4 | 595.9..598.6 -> -0.17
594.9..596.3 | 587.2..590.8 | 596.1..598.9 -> 0.02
